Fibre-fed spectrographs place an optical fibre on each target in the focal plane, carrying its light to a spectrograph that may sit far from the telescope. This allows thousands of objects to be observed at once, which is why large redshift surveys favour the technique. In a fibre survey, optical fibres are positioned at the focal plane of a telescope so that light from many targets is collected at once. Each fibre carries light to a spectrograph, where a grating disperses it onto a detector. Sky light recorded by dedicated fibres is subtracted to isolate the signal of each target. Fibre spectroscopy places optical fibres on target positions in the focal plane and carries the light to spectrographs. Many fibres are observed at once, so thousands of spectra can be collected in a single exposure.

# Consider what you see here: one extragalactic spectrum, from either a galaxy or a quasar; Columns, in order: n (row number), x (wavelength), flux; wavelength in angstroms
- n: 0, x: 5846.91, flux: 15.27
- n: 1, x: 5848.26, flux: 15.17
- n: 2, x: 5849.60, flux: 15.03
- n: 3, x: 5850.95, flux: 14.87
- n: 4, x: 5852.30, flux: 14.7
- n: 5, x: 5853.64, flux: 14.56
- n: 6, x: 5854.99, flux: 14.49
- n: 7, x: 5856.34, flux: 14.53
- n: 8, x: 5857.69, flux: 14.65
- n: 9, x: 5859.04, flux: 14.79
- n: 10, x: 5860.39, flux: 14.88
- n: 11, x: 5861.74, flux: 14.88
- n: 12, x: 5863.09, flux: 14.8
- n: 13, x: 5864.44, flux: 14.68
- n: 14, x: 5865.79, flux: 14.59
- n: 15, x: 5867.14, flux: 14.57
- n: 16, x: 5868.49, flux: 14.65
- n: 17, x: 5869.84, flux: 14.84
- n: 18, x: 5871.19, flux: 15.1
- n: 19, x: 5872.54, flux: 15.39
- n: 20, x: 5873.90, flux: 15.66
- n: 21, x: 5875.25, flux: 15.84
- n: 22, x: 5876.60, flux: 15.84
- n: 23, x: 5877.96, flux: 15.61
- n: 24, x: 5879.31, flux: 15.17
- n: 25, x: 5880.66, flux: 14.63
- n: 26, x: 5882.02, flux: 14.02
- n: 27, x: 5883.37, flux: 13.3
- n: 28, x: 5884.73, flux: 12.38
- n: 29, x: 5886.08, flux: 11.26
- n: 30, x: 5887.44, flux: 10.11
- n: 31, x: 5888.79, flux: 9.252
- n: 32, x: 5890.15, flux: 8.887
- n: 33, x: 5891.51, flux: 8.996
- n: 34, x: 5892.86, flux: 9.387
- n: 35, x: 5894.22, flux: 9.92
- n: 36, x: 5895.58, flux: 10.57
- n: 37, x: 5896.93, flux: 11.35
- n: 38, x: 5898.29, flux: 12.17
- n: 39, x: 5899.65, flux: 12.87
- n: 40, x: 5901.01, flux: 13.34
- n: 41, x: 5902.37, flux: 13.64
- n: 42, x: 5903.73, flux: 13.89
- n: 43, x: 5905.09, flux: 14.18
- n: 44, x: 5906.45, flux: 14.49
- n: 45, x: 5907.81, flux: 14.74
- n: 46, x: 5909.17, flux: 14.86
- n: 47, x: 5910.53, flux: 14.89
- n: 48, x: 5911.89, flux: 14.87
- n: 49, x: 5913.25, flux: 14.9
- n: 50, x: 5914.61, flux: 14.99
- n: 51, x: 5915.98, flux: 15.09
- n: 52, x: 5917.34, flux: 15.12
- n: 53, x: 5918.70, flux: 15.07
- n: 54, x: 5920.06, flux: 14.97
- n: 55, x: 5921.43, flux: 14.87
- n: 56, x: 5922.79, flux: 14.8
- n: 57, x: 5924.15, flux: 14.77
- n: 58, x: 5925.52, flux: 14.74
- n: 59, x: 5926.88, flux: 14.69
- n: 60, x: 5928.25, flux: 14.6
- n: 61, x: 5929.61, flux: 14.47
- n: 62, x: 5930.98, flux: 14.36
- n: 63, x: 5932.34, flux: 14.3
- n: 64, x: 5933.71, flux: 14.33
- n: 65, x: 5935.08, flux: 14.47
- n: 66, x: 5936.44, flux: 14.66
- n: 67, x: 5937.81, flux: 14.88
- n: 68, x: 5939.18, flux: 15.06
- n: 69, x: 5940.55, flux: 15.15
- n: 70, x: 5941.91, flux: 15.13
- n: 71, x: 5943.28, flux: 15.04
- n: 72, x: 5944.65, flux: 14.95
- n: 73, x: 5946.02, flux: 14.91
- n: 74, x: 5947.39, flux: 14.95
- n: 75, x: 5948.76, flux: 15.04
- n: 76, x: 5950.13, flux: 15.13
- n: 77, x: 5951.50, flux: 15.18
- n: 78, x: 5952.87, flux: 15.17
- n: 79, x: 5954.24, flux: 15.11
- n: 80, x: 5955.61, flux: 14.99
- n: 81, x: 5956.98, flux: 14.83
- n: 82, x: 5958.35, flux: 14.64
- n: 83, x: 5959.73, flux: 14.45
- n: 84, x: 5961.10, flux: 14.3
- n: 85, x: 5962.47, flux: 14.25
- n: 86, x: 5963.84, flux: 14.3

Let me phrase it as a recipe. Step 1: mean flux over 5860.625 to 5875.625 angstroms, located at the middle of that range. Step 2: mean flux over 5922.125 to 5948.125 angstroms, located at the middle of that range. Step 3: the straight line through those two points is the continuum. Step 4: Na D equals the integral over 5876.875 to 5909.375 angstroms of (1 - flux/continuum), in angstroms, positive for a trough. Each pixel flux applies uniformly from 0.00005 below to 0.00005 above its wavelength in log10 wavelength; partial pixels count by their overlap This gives 5.30 angstroms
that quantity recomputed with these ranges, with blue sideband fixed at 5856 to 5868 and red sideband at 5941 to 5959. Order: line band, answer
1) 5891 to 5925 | 3.0 angstroms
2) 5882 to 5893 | 3.0 angstroms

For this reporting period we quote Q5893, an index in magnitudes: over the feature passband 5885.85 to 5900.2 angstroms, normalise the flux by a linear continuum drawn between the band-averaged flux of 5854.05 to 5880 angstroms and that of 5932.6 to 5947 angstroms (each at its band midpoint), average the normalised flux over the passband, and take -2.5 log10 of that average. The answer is 0.39 mag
